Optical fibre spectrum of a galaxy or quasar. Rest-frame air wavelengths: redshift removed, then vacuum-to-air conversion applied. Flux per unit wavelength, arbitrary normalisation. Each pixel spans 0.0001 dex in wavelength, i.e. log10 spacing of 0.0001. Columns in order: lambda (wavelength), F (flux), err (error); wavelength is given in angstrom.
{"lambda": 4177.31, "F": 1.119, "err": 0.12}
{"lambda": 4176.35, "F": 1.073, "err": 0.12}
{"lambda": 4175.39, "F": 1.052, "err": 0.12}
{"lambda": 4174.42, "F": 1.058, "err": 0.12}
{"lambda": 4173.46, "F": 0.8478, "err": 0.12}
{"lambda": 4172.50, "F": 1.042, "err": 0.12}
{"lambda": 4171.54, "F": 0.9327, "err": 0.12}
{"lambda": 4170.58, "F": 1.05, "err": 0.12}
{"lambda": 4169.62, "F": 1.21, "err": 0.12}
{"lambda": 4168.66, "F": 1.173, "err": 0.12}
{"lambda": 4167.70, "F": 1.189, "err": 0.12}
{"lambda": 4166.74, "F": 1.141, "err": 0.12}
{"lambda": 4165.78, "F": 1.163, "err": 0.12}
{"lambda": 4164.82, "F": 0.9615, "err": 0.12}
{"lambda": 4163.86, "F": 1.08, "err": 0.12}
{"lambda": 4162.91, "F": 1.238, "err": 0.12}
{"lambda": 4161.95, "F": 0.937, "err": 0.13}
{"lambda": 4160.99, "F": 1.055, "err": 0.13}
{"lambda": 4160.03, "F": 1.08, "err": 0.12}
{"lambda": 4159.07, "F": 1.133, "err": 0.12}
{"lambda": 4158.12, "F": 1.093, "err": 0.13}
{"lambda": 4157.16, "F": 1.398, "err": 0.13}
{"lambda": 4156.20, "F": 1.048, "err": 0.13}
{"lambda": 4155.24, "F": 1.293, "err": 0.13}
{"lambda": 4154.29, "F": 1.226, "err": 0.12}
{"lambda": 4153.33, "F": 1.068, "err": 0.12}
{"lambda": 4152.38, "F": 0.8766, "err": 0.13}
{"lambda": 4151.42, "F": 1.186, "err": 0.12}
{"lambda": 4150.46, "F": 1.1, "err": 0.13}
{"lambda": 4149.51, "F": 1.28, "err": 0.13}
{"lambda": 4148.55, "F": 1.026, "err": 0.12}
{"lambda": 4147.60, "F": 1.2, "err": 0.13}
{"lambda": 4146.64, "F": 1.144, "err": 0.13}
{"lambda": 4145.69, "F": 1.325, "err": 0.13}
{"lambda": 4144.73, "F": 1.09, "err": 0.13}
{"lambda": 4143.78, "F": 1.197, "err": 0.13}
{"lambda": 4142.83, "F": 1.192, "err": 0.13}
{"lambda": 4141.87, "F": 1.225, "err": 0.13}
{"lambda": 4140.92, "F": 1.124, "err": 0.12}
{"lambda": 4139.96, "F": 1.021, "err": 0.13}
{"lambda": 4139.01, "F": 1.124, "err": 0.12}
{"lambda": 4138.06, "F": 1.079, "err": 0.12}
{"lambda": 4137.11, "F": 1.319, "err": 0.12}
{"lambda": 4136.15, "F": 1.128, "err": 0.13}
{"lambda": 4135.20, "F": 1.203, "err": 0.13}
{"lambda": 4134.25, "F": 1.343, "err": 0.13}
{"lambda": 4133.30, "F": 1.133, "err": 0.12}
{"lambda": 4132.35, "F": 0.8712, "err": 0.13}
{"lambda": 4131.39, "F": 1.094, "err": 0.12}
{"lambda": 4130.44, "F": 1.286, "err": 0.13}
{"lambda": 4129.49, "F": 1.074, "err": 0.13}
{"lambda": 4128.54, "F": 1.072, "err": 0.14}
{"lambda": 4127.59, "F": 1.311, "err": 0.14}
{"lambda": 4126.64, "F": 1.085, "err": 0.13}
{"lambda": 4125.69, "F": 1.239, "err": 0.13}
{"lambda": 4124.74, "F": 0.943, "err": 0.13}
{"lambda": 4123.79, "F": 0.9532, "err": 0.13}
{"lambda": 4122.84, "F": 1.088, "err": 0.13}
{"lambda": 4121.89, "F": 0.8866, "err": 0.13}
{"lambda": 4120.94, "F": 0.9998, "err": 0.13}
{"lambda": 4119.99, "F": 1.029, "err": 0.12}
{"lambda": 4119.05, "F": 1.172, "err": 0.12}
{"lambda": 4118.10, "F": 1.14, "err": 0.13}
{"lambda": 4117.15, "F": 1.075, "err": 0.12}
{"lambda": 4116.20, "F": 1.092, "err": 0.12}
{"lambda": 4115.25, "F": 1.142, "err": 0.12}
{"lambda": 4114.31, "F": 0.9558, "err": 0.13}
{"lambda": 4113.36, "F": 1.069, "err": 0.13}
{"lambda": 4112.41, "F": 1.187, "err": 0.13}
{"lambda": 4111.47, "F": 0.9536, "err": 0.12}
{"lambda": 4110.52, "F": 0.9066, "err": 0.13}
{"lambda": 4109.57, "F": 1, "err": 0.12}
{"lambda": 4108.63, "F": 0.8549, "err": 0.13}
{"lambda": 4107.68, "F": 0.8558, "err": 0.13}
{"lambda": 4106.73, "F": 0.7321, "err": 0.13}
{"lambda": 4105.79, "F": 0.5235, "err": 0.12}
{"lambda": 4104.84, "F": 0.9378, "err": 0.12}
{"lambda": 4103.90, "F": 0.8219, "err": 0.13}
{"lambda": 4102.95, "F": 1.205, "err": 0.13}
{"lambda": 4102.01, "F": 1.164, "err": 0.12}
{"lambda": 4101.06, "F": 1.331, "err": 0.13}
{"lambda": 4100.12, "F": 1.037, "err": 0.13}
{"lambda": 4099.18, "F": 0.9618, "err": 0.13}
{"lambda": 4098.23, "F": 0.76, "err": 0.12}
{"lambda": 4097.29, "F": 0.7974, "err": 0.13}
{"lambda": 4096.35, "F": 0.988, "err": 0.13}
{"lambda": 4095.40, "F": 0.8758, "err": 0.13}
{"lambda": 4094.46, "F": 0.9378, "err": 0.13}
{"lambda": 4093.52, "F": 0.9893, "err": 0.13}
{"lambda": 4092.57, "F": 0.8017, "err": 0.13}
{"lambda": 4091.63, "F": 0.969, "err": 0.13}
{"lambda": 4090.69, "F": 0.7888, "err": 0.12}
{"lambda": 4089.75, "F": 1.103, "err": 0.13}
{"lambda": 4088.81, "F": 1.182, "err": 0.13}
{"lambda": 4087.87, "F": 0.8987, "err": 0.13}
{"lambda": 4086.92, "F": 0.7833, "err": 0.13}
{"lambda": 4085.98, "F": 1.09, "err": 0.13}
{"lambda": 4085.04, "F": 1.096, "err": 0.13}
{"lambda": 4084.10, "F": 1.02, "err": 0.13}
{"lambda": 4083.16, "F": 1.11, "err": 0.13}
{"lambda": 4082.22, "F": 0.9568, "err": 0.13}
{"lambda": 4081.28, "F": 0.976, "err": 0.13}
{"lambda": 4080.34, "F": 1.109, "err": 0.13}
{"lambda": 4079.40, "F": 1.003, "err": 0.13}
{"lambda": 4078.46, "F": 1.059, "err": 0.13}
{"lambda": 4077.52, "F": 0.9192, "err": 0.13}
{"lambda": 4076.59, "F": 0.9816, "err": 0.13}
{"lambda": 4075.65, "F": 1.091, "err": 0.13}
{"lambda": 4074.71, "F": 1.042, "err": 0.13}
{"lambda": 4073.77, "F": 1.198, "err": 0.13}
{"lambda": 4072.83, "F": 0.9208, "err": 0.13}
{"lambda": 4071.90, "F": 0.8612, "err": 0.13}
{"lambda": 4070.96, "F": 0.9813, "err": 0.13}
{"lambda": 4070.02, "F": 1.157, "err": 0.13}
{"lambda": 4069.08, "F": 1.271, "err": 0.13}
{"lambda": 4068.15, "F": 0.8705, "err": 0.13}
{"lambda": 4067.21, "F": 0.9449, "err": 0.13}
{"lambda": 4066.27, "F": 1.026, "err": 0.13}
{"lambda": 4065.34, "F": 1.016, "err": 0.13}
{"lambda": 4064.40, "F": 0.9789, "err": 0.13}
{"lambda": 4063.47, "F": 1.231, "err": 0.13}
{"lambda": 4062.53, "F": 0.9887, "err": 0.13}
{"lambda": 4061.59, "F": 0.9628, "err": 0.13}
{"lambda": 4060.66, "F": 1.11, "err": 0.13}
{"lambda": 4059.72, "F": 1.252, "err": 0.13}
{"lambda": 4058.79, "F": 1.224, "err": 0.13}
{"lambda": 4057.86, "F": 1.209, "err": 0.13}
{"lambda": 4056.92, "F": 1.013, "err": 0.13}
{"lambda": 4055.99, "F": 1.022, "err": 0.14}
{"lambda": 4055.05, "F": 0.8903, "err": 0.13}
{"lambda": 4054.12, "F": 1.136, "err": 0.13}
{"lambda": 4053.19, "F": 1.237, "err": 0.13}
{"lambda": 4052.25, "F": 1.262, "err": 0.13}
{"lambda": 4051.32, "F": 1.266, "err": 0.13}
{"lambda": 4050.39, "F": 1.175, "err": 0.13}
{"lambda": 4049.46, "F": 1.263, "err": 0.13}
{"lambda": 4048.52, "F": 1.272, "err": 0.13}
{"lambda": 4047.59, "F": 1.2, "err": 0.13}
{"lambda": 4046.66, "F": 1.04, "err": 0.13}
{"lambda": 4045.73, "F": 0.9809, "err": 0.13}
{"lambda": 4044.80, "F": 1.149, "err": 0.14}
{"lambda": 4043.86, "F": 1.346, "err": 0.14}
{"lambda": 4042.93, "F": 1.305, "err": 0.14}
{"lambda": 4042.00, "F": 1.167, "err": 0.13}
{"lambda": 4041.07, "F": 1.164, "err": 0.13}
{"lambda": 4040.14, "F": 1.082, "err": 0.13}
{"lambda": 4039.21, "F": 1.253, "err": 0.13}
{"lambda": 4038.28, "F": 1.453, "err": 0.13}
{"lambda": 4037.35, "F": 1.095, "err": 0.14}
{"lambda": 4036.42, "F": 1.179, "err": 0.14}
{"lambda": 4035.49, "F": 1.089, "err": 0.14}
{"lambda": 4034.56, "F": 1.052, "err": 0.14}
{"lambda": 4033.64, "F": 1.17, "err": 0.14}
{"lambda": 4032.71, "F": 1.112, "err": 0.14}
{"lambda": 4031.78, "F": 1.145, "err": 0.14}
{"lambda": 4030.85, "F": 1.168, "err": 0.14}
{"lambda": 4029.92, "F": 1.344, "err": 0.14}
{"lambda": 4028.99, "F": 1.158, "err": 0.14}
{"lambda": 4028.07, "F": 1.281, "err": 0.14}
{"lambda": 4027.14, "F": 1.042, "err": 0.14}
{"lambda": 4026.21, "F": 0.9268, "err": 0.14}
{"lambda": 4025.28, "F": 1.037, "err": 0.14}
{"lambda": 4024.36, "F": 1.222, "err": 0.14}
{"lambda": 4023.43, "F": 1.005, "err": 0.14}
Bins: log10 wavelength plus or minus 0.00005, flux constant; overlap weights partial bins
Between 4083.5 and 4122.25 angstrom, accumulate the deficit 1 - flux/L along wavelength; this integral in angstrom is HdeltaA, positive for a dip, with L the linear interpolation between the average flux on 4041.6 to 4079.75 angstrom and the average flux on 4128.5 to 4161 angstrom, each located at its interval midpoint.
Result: 4.97 angstrom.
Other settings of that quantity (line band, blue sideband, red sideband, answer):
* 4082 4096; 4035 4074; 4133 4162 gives 2.0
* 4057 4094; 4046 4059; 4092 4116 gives 1.2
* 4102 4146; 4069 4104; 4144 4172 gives 0.2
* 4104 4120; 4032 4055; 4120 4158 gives 2.4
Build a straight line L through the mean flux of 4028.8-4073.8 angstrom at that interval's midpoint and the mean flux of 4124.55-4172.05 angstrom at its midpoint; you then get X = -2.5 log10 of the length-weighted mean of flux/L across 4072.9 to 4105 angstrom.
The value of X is 0.14 mag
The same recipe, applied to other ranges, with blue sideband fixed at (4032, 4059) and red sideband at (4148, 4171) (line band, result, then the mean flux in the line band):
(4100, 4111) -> 0.21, 0.944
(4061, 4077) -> 0.12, 1.03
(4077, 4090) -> 0.13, 1.02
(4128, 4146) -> -0.02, 1.15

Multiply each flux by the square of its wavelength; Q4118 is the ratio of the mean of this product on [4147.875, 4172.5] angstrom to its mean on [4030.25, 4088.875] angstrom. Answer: 1.1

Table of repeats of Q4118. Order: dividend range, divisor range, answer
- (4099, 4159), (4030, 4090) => 1.02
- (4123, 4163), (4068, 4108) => 1.19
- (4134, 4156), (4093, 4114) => 1.25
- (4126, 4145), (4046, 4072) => 1.08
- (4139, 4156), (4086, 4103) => 1.21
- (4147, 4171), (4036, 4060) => 1.01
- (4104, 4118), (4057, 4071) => 0.90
